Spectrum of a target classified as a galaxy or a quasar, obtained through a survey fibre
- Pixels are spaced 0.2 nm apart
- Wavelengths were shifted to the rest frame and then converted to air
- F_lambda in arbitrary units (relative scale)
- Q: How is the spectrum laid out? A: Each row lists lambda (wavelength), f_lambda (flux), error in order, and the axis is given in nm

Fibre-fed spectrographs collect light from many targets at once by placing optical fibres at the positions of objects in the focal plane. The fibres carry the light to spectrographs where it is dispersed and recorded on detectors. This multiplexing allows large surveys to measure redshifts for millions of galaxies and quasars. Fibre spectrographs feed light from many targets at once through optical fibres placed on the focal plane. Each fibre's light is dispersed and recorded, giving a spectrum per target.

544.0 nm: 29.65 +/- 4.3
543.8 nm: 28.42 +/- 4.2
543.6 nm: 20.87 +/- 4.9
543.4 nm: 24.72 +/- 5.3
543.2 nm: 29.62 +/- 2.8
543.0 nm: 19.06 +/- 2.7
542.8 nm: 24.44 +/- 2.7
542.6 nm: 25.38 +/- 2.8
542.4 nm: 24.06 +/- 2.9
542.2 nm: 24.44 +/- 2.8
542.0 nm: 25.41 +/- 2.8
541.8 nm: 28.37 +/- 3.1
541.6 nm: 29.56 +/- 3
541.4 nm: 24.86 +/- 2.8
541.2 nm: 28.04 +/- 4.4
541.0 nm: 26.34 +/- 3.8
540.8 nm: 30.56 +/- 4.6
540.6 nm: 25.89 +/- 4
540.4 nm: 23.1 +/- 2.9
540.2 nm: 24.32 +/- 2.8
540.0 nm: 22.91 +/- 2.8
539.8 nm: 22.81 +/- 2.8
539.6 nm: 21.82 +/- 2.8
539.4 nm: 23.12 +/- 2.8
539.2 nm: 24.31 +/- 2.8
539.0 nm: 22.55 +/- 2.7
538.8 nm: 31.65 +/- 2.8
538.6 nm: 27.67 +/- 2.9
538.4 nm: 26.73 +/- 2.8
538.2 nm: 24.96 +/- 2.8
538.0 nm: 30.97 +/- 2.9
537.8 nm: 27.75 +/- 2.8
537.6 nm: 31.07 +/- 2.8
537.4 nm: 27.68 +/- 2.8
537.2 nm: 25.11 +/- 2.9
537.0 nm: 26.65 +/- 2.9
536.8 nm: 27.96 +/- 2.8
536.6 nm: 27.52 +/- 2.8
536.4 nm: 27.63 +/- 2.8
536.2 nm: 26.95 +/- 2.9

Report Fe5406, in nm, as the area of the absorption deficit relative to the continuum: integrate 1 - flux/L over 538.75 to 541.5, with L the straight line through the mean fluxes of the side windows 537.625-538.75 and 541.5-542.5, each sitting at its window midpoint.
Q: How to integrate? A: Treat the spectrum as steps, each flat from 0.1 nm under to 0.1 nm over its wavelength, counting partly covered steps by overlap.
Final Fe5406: 0.21 nm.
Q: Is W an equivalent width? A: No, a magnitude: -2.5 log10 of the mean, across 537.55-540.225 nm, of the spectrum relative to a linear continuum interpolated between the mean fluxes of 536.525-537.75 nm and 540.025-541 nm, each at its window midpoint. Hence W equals 0.04 mag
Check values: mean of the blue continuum 27.7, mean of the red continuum 25.8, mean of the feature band 25.9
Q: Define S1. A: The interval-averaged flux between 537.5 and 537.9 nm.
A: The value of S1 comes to 29.4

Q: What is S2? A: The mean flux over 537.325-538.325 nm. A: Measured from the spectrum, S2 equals 28.5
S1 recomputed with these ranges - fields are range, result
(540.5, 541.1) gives 27.6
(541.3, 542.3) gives 26.5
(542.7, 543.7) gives 23.7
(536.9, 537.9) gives 27.7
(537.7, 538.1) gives 29.4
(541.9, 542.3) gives 24.9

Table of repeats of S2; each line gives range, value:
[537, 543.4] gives 25.9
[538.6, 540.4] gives 24.3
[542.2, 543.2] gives 24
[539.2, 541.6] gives 25.1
